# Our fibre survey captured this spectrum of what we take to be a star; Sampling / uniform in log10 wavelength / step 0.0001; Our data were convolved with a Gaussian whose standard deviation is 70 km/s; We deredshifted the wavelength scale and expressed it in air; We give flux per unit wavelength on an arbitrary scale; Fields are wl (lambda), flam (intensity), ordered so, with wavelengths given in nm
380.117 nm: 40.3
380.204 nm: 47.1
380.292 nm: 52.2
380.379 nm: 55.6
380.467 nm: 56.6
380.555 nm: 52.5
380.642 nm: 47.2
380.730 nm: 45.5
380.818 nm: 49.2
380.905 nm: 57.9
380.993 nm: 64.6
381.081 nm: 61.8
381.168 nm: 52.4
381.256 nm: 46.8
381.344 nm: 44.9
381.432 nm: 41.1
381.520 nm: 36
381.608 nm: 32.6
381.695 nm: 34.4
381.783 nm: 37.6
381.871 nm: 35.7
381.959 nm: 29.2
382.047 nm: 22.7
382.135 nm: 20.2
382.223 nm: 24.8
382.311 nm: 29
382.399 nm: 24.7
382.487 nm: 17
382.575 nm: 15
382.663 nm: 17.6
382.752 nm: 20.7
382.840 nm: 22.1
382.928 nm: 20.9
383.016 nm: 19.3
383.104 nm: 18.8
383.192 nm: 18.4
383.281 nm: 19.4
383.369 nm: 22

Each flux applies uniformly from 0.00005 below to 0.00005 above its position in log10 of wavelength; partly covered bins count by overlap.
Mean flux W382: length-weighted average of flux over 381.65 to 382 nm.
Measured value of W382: 34.3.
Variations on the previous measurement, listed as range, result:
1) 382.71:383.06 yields 20.8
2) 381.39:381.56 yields 38.5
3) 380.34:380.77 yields 51.4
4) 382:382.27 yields 22.7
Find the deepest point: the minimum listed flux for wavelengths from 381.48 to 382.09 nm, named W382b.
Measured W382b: 22.7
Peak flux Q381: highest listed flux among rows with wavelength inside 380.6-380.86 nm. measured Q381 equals 49.2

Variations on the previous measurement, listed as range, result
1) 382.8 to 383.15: 22.1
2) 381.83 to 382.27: 35.7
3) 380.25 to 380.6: 56.6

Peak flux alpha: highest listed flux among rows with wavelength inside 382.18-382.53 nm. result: 29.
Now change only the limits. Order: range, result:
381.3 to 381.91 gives 44.9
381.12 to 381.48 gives 52.4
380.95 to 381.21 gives 64.6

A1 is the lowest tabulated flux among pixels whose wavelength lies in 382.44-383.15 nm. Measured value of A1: 15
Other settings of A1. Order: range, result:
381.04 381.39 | 44.9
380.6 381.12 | 45.5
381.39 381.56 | 36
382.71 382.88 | 20.7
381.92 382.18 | 20.2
